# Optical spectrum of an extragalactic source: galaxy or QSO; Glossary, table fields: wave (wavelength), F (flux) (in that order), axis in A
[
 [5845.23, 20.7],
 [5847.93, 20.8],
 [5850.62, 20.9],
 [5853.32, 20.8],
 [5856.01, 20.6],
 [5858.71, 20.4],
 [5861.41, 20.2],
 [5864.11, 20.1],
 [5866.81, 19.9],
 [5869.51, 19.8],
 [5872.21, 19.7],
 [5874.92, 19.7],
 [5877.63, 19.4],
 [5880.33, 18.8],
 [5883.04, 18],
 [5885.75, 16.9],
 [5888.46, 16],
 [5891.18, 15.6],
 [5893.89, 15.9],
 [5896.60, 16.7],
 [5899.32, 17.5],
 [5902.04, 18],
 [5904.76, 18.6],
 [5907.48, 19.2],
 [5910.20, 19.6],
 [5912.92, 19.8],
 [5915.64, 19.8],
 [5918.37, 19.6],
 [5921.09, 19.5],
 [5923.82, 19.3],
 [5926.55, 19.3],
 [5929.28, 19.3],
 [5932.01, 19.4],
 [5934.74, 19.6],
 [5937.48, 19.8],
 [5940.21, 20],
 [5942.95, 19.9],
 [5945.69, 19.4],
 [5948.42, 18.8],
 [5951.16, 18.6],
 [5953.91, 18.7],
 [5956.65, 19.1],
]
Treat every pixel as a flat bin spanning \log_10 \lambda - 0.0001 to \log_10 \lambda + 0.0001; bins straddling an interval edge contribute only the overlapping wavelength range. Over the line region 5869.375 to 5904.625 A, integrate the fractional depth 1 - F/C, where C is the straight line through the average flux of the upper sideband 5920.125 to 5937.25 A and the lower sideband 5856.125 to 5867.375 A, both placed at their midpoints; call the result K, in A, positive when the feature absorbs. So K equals 3.7 A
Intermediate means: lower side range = 20.2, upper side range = 19.4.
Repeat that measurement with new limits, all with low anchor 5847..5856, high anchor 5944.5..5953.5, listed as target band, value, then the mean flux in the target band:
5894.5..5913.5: 1.4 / 18.3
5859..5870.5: 0.3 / 20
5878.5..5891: 1.8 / 17.3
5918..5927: 0.0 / 19.4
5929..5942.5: -0.4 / 19.7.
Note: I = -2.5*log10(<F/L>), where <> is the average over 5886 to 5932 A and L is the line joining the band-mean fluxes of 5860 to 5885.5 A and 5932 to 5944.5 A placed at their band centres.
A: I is 0.072 mag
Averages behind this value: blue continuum 19.4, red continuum 19.8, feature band 18.4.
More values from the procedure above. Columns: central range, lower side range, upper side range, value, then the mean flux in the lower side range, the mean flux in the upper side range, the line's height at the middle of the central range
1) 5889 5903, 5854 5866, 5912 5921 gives 0.20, 20.3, 19.7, 19.9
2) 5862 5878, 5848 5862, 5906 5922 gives 0.03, 20.6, 19.6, 20.4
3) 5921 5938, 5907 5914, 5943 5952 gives -0.01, 19.6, 19.1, 19.3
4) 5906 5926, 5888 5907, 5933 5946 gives -0.07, 17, 19.7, 18.2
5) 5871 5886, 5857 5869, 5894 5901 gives -0.01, 20.1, 16.9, 18.7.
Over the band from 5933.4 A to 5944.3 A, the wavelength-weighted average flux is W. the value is 19.8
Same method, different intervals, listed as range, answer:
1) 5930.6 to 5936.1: 19.5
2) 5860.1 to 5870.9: 20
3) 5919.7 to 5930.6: 19.4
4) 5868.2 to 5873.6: 19.7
